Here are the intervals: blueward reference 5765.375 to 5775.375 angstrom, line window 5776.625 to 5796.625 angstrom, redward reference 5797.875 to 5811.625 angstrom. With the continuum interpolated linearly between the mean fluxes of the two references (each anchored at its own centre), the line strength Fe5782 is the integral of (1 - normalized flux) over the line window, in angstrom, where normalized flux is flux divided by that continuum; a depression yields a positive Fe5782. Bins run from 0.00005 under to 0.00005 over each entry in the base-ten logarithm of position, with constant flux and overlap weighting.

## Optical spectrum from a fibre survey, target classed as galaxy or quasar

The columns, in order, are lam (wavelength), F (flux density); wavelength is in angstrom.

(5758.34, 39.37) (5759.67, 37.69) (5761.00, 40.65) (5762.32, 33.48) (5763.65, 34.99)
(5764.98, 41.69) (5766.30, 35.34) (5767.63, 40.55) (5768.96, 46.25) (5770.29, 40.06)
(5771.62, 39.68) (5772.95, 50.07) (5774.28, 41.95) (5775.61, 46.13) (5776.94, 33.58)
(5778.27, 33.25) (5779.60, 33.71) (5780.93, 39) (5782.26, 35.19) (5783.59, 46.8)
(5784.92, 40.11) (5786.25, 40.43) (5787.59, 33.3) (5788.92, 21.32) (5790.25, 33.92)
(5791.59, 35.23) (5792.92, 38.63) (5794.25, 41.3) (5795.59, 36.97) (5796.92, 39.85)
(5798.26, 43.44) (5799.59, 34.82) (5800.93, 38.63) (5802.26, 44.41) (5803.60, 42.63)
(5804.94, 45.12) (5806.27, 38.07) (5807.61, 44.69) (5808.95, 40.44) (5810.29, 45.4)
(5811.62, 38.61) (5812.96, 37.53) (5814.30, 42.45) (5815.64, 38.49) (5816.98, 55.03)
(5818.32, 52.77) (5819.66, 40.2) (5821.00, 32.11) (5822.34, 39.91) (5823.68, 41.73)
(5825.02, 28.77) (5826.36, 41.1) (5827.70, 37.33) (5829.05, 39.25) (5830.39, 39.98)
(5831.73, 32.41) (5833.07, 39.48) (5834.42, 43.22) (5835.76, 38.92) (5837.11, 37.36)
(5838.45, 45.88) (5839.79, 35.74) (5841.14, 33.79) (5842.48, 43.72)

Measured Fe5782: 2.7 angstrom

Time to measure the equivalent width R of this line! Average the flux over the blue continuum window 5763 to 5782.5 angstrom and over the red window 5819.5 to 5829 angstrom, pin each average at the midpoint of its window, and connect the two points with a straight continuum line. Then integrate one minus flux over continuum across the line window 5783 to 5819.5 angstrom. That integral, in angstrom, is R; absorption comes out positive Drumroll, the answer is -2.0 angstrom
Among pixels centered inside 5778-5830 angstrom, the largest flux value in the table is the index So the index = 55.03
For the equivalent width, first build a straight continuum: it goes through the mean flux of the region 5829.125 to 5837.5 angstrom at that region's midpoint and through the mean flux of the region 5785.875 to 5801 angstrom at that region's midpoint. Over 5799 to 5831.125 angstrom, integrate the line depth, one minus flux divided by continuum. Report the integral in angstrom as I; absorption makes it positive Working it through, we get -2.8 angstrom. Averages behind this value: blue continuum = 36.3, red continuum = 38.6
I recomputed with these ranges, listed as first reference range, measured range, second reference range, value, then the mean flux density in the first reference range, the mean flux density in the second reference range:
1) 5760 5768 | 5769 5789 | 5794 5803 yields -0.2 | 37.7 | 39.9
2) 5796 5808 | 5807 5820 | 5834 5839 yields -0.8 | 41.1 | 41.2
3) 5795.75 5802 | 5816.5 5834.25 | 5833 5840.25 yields 0.0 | 39.4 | 40.3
